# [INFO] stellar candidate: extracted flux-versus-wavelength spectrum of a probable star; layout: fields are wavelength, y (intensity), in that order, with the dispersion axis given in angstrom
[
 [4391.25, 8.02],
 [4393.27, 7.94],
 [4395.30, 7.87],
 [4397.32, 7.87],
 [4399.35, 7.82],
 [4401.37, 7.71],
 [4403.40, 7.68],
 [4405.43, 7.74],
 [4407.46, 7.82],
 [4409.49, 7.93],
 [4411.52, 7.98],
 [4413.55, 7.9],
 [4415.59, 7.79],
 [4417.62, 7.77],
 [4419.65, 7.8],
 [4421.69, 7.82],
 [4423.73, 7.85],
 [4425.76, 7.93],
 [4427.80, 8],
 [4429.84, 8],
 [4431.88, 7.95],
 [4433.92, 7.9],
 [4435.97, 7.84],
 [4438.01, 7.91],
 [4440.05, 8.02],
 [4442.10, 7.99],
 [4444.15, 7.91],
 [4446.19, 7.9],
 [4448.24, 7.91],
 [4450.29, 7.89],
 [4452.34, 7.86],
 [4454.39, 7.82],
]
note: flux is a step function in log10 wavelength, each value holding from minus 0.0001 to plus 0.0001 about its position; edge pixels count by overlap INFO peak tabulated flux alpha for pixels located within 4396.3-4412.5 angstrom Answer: 7.98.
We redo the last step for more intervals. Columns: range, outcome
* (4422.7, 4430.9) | 8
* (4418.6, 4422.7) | 7.82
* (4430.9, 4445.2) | 8.02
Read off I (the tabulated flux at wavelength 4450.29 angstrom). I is 7.89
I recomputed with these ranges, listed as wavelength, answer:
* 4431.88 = 7.95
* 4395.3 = 7.87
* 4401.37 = 7.71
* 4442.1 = 7.99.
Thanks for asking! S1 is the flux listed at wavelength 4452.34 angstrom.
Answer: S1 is 7.86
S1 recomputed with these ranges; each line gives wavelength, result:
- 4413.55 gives 7.9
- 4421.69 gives 7.82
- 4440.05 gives 8.02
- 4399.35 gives 7.82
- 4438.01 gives 7.91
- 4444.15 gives 7.91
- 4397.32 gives 7.87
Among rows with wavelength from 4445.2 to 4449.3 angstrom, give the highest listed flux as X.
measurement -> 7.91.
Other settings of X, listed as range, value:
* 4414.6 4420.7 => 7.8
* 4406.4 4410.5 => 7.93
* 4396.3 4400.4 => 7.87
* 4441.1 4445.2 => 7.99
